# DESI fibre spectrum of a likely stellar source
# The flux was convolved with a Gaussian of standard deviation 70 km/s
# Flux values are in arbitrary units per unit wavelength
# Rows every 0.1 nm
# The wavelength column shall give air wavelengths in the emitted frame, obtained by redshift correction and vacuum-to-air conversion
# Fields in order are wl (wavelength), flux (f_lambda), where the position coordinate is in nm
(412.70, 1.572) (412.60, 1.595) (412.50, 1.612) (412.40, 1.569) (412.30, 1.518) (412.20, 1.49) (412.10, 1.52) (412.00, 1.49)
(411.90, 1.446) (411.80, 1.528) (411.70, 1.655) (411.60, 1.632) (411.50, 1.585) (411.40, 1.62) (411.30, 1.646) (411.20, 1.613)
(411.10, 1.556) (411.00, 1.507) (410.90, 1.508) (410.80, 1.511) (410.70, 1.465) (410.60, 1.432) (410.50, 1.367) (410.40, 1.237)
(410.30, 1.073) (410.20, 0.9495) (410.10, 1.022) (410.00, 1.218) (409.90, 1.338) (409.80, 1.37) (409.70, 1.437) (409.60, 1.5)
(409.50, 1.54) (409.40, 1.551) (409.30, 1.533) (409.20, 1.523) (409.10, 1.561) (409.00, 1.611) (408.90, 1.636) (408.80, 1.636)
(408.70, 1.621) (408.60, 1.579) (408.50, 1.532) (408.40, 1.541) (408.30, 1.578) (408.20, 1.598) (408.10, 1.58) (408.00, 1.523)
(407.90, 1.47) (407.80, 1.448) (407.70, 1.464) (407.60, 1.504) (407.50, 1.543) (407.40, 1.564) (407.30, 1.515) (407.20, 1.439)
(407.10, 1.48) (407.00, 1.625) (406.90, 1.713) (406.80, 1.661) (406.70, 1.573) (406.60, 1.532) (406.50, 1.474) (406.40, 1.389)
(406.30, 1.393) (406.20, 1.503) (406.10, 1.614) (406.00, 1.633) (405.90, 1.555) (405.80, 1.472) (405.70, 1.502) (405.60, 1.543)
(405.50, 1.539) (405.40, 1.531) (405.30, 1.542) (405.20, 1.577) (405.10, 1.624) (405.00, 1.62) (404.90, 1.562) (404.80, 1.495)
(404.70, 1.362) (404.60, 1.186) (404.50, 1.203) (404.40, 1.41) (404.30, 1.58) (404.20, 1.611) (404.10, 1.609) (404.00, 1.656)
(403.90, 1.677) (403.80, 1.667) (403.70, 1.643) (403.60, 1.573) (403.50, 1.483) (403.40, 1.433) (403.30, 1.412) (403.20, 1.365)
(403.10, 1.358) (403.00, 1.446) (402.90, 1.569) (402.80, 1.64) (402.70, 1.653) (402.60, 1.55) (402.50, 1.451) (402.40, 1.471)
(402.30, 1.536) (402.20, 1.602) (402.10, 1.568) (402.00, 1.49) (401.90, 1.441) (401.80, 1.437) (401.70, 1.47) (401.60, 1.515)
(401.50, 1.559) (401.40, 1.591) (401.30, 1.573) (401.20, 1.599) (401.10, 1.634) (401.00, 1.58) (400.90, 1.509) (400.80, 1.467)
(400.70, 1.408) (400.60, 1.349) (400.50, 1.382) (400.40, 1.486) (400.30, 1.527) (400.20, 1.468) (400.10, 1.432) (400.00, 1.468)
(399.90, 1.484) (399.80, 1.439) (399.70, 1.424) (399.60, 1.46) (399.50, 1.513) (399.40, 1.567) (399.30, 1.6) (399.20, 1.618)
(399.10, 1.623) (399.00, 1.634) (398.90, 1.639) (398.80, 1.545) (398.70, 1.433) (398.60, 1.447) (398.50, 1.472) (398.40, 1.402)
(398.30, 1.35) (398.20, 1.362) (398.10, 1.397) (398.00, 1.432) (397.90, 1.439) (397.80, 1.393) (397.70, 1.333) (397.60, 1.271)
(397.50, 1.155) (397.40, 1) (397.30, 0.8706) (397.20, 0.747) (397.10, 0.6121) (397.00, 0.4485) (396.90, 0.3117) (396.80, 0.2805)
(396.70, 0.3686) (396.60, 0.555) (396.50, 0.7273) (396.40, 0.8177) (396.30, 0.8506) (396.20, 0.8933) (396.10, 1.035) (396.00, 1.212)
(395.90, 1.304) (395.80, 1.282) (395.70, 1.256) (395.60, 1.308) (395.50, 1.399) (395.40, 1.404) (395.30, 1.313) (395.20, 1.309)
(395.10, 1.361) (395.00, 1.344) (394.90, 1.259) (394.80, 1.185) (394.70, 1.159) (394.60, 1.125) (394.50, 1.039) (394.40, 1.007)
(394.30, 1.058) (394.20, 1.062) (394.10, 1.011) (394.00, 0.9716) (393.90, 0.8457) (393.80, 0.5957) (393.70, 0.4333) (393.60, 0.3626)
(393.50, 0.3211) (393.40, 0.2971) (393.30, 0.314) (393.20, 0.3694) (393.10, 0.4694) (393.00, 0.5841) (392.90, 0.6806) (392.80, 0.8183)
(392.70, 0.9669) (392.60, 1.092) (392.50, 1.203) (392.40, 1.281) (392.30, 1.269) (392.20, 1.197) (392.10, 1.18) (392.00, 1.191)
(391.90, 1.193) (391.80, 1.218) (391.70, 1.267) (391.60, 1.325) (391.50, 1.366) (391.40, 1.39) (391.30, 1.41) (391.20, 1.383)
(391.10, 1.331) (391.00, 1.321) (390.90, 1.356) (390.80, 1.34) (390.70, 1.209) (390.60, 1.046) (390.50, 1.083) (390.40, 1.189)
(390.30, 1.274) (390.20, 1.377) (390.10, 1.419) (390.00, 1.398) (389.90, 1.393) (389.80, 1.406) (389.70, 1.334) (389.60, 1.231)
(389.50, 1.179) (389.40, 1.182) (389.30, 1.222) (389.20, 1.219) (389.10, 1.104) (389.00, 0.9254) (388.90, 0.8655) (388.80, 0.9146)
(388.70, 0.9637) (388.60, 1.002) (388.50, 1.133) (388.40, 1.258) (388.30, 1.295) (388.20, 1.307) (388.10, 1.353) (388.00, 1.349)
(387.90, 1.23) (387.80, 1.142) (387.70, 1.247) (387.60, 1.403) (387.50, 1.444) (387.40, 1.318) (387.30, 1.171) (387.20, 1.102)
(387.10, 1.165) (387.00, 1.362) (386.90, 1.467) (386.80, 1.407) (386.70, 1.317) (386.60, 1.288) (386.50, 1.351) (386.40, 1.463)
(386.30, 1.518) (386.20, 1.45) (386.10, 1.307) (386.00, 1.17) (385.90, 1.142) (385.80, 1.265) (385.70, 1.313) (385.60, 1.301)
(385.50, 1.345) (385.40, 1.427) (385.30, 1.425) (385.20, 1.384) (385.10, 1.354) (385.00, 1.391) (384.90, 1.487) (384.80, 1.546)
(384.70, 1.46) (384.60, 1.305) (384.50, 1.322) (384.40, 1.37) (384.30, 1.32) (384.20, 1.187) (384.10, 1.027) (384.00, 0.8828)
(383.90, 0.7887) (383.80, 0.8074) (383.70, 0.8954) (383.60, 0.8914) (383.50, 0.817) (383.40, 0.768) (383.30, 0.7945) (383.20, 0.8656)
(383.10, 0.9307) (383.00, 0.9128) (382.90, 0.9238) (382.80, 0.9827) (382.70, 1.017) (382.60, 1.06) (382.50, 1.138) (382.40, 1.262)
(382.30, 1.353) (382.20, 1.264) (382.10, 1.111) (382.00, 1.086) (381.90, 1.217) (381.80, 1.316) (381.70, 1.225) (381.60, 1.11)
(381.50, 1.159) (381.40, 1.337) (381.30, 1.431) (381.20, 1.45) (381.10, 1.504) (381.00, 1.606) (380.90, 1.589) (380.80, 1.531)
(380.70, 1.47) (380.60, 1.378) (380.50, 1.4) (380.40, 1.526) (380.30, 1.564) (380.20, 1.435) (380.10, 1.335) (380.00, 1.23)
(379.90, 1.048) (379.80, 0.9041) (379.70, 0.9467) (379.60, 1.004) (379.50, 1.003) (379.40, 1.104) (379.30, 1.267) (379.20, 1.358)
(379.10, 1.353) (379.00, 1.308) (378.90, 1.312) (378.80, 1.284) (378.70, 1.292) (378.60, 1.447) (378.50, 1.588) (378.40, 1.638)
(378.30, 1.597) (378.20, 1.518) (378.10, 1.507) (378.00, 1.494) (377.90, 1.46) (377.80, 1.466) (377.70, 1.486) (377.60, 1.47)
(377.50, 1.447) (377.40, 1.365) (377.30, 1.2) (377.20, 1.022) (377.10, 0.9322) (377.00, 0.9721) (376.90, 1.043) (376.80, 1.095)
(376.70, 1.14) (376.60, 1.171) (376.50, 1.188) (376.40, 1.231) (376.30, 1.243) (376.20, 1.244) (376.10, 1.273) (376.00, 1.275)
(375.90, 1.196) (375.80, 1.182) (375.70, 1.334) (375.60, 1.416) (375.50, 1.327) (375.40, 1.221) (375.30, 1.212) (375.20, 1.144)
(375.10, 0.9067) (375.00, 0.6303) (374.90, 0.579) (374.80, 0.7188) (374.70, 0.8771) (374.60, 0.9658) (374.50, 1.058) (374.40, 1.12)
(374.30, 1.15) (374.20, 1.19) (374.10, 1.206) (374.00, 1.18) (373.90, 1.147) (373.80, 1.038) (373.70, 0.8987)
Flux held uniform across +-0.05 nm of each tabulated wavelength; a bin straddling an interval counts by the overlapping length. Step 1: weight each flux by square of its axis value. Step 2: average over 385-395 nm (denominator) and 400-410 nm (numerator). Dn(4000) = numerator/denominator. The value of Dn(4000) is 1.4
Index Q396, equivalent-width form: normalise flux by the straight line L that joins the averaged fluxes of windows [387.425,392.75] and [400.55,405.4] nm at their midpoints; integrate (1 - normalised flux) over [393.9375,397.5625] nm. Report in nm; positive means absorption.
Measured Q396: 0.94 nm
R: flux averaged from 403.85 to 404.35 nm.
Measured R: 1.63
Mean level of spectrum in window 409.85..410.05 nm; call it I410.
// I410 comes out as 1.28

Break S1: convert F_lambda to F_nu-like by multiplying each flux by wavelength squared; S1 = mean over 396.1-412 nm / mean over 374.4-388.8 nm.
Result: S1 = 1.30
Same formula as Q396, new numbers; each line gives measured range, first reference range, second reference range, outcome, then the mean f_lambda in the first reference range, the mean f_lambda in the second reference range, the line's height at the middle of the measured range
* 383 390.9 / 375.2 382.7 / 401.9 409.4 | 0.838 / 1.29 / 1.53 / 1.36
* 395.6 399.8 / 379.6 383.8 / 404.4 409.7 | 0.676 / 1.18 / 1.53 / 1.4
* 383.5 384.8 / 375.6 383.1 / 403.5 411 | 0.200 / 1.27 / 1.5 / 1.31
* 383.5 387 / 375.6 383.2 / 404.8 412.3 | 0.124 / 1.27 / 1.51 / 1.32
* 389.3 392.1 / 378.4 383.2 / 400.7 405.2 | 0.179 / 1.26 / 1.52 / 1.37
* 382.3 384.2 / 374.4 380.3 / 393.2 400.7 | 0.390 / 1.22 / 1.14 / 1.19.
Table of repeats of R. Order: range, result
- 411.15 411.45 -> 1.63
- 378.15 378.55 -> 1.59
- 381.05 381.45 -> 1.43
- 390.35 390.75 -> 1.13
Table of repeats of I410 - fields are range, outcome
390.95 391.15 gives 1.33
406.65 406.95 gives 1.65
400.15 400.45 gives 1.49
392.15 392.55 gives 1.24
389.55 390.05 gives 1.35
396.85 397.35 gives 0.598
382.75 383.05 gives 0.94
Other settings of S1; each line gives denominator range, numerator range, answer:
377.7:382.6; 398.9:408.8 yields 1.29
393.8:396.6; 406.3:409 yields 1.48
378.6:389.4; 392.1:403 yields 1.06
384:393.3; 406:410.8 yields 1.33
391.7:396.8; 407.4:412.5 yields 1.67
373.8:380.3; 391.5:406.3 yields 1.18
